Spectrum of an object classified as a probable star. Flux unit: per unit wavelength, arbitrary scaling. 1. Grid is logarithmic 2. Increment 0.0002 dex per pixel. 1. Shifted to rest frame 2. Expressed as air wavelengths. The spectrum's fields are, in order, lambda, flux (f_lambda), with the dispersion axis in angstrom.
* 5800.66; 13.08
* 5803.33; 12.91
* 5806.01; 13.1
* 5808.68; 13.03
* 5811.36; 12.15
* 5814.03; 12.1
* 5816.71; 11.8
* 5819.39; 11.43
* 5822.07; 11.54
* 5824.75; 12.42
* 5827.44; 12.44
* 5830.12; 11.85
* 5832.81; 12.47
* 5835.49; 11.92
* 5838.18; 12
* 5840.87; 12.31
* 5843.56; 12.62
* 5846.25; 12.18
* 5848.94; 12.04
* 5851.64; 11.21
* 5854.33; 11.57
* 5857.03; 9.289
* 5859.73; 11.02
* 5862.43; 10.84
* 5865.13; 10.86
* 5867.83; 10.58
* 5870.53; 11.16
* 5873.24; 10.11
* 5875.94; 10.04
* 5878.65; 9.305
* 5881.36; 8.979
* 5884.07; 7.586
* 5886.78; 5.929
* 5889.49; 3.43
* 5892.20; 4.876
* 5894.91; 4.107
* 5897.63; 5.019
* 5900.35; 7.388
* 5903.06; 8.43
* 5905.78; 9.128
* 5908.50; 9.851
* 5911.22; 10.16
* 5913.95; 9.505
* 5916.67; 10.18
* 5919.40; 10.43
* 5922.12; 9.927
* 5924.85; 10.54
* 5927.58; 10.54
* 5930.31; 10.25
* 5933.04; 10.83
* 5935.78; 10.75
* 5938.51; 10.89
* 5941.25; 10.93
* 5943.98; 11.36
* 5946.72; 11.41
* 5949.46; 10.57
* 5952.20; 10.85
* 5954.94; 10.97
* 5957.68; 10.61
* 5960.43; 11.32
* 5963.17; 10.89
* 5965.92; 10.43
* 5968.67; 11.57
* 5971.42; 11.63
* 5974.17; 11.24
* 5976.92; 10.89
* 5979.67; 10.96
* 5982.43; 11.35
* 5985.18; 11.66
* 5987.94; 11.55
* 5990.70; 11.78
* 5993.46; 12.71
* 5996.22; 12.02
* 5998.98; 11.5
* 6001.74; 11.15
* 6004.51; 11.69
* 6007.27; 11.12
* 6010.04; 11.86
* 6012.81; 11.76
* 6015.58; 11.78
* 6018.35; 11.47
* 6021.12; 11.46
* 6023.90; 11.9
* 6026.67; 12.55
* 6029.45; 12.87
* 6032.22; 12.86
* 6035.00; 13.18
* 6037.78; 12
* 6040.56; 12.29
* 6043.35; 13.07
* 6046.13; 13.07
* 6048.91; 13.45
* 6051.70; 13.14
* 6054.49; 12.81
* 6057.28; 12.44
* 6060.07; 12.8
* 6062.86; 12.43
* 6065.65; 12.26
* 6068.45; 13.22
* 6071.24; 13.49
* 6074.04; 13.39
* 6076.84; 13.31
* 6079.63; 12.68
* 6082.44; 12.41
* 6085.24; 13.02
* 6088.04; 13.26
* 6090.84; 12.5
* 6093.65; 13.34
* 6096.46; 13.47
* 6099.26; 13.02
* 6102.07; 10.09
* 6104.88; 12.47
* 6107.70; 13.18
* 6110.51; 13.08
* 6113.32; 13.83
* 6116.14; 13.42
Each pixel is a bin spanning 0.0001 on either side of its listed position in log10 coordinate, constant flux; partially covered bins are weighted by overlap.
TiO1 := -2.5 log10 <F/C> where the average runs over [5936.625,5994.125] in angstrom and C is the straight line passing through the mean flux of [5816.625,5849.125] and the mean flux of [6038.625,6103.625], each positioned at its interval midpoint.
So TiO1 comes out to 0.12 mag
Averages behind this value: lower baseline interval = 12.1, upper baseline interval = 12.8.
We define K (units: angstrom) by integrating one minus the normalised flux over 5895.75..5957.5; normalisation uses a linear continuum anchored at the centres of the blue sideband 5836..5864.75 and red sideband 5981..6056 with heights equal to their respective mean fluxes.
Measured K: 9.6 angstrom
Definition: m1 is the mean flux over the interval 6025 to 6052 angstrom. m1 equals 12.8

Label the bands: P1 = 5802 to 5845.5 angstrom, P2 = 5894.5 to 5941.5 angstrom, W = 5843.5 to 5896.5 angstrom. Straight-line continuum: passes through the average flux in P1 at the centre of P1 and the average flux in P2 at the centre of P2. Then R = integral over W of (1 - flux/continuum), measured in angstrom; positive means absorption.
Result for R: 8.2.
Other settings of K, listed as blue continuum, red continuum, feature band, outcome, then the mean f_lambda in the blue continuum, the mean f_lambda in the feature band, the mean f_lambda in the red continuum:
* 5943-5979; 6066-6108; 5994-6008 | 0.0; 11.1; 11.6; 12.8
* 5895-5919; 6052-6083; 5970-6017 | -3.1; 8.53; 11.6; 12.9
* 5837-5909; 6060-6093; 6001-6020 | 0.3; 9.31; 11.6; 12.9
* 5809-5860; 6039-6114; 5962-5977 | 1.5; 11.8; 11.1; 12.9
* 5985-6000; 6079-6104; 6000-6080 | -1.3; 11.9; 12.5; 12.6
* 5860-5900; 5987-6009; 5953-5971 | -0.7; 8.12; 11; 11.7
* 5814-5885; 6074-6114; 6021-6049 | -0.4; 11.2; 12.6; 12.8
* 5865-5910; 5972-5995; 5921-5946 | -2.6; 7.97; 10.7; 11.5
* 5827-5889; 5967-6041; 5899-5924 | 3.6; 10.7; 9.47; 11.8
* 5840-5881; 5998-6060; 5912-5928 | 1.7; 10.9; 10.2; 12.3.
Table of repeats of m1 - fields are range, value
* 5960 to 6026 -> 11.5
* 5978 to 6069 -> 12.2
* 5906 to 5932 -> 10.1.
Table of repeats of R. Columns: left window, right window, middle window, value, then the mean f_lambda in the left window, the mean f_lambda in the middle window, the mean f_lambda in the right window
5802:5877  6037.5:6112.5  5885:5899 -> 8.41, 11.7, 4.76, 12.8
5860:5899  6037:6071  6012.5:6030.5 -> -0.07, 8.14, 12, 12.8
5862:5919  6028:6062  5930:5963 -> -2.93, 8.44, 10.9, 12.8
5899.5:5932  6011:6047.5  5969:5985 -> -0.20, 9.74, 11.3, 12.3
